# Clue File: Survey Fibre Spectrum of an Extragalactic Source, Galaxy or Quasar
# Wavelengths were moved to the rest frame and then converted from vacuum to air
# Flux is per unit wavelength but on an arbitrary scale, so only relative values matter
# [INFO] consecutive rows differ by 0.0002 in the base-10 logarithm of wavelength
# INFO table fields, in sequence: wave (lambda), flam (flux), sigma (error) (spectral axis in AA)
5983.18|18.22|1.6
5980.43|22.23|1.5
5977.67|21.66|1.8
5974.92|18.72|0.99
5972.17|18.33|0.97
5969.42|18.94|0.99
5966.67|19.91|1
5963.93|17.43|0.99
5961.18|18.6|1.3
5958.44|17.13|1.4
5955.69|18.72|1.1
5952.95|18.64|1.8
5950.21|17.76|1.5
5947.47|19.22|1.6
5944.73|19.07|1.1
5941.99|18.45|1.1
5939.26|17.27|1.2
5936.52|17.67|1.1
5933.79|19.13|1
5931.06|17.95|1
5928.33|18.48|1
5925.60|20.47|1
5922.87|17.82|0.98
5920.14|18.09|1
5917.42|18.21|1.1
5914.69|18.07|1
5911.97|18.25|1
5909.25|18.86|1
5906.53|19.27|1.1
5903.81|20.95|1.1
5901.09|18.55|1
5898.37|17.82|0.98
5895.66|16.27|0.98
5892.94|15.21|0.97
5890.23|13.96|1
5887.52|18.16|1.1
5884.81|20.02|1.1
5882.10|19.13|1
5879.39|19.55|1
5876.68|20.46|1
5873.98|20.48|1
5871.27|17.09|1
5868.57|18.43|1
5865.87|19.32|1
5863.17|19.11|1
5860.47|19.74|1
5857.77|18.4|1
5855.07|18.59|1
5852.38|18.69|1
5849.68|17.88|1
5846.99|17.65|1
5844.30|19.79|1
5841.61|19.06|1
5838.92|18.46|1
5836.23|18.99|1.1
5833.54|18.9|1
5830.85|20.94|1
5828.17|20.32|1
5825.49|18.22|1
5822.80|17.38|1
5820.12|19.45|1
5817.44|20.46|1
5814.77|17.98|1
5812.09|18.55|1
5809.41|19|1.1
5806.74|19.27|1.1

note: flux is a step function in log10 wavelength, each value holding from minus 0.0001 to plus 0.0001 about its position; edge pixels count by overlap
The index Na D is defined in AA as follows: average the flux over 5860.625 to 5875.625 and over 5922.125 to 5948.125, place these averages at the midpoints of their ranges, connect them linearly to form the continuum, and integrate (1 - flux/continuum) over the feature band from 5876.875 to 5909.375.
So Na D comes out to 1.08 AA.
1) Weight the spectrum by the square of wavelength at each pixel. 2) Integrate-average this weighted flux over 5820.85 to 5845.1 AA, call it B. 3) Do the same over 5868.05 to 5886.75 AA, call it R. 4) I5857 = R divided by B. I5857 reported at 1.03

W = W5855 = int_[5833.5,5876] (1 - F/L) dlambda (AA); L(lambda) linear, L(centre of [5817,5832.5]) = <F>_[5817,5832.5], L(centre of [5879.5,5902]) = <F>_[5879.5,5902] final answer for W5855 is -0.7 AA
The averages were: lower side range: 19.4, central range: 18.8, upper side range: 17.5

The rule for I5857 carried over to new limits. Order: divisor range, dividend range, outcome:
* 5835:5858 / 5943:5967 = 1.03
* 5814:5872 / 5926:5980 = 1.03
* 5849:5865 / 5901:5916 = 1.03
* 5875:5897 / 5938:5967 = 1.05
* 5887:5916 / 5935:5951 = 1.04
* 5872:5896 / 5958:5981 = 1.09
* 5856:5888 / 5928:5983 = 1.01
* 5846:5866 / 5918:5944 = 1.01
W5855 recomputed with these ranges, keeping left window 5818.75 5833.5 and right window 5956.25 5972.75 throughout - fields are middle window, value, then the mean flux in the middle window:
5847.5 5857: 0.4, 18.3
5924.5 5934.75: -0.2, 19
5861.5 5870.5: 0.1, 18.9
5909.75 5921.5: 0.3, 18.2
